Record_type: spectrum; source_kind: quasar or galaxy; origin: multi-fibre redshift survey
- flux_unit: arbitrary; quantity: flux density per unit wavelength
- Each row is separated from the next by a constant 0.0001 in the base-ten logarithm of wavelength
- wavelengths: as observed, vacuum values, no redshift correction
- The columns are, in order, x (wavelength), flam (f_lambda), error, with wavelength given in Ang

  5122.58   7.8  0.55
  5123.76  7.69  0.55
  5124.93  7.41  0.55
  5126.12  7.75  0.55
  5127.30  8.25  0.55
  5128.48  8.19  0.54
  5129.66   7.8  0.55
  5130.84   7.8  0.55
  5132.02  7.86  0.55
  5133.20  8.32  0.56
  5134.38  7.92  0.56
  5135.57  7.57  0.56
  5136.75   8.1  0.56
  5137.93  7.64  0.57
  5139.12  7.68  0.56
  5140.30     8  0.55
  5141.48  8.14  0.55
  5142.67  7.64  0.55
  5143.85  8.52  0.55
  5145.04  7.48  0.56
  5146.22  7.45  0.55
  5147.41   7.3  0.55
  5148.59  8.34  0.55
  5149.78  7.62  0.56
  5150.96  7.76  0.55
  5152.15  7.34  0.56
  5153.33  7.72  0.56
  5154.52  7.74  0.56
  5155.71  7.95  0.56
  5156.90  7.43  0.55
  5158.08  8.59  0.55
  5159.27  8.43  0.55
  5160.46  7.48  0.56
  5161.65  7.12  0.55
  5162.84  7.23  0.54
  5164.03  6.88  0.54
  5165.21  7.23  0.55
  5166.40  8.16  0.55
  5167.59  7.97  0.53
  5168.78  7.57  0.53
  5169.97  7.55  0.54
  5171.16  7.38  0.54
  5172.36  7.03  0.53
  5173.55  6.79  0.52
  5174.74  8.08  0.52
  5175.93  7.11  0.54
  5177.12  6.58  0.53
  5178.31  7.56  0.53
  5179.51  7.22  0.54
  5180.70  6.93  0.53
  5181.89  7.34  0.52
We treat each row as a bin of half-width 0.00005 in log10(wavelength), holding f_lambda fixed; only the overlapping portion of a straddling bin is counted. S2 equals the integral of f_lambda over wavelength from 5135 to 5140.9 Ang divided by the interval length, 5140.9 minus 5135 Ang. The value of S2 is 7.81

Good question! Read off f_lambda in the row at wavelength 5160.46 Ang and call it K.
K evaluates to 7.48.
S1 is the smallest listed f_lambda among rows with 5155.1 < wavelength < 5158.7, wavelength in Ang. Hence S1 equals 7.43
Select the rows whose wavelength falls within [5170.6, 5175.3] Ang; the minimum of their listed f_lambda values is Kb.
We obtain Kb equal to 6.79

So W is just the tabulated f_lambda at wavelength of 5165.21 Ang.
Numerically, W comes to 7.23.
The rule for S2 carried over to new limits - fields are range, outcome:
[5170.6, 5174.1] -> 7.05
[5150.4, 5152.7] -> 7.54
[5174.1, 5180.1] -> 7.31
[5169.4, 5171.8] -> 7.43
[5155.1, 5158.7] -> 7.99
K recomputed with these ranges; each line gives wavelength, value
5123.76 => 7.69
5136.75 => 8.1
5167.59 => 7.97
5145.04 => 7.48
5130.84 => 7.8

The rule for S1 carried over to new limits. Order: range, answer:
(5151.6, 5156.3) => 7.34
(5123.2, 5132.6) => 7.41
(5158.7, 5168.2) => 6.88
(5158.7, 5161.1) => 7.48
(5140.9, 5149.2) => 7.3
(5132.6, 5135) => 7.92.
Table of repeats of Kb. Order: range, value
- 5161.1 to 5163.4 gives 7.12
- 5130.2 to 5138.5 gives 7.57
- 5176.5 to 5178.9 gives 6.58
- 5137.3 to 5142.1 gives 7.64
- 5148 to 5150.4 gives 7.62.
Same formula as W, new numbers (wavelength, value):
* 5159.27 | 8.43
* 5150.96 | 7.76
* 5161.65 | 7.12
